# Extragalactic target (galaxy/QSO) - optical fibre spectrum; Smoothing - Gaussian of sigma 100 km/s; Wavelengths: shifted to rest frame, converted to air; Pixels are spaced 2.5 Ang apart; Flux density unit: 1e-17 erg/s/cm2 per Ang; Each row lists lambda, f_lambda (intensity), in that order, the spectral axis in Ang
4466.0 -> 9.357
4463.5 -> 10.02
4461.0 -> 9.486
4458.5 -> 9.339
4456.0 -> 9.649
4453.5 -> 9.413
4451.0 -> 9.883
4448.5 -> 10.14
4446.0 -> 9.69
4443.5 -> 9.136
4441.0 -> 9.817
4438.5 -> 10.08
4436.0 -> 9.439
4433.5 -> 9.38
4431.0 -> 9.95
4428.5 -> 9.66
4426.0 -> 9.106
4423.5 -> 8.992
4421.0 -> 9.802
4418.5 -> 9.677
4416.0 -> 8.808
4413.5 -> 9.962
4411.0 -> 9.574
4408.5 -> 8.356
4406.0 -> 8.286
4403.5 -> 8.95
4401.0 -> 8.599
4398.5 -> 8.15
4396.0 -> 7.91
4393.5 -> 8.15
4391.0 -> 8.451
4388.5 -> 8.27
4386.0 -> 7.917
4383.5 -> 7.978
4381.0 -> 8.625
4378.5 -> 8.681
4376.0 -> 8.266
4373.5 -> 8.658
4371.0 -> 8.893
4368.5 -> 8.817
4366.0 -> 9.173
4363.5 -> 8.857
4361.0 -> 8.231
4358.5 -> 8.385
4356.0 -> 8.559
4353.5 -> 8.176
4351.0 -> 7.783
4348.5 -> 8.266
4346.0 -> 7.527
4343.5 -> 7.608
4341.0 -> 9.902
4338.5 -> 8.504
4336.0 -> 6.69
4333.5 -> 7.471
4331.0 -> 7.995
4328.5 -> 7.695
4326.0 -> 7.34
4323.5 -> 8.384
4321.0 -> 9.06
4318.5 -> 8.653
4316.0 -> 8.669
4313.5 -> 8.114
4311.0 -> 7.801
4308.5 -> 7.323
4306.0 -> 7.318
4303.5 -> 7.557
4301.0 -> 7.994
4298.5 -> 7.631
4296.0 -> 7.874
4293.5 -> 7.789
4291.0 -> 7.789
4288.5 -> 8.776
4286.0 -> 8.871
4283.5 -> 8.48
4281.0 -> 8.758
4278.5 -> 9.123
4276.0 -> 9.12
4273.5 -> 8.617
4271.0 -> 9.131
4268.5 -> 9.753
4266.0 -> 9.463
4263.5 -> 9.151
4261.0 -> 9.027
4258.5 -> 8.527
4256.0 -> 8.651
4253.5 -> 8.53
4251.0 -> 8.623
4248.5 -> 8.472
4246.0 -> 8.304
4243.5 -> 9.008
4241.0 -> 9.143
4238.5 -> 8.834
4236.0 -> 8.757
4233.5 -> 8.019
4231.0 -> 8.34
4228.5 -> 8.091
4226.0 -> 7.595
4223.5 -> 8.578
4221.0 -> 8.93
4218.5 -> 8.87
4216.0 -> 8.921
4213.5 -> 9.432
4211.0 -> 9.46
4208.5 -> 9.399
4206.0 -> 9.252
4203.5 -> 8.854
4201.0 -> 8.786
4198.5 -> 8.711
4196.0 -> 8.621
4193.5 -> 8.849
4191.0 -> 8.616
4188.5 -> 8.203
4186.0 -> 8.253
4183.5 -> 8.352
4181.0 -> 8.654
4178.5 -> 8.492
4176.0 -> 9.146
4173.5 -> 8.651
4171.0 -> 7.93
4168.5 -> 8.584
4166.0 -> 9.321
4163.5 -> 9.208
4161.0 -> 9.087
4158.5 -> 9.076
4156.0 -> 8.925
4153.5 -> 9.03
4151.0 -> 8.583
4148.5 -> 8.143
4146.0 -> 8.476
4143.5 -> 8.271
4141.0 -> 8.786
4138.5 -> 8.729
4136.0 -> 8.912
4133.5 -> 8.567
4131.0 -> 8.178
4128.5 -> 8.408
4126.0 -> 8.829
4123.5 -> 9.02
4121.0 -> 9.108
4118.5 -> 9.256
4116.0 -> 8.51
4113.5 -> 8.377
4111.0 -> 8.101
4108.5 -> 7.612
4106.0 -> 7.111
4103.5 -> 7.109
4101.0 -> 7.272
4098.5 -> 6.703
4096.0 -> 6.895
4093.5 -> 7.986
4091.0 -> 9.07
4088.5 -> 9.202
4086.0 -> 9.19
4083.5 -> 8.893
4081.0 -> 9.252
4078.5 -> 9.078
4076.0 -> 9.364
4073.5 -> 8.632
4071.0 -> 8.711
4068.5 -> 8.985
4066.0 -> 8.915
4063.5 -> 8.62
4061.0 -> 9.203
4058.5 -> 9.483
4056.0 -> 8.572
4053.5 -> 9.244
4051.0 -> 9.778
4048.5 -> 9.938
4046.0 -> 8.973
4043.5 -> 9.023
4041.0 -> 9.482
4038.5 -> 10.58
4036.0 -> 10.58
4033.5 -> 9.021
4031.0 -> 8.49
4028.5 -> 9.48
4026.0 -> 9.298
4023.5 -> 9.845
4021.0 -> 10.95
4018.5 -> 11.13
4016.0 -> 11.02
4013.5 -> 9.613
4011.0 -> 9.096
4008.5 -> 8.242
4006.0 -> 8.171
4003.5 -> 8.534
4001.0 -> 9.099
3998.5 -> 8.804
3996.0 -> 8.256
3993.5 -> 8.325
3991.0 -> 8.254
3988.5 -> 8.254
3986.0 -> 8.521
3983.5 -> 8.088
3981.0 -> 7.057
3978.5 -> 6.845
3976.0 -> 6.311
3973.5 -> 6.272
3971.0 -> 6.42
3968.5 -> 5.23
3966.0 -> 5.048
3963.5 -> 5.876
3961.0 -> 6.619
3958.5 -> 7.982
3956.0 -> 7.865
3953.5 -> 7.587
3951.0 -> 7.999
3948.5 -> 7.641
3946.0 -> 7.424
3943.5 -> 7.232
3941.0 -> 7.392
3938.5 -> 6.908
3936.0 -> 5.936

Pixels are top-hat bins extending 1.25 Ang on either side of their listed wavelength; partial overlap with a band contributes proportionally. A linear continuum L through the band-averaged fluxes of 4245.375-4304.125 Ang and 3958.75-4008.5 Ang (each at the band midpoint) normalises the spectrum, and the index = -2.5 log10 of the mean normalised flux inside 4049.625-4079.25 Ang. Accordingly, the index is -0.17 mag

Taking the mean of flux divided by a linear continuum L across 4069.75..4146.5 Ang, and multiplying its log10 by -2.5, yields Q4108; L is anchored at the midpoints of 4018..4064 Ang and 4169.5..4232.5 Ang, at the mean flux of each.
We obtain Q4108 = 0.09 mag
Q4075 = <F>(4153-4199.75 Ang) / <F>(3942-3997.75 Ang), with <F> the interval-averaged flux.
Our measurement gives 1.2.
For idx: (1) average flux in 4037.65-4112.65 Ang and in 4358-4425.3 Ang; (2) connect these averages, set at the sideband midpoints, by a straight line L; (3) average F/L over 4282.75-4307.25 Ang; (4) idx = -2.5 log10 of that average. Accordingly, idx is 0.090 mag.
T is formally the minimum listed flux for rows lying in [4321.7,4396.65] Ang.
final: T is 6.69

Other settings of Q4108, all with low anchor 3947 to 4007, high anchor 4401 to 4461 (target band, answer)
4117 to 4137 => -0.09 mag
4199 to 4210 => -0.08 mag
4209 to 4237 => -0.02 mag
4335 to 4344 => 0.10 mag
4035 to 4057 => -0.23 mag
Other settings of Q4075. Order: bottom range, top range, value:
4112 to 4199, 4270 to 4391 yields 0.95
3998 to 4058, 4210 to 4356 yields 0.89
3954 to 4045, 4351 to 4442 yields 1.05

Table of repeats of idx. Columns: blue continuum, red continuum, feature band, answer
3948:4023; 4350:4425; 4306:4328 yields 0.05 mag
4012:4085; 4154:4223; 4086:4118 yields 0.17 mag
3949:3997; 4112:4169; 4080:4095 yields -0.08 mag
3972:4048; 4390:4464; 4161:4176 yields 0.03 mag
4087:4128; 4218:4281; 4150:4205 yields -0.04 mag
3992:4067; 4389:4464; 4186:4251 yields 0.07 mag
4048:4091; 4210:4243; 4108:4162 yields 0.04 mag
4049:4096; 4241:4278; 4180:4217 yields 0.01 mag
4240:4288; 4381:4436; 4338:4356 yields 0.08 mag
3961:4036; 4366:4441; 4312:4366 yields 0.08 mag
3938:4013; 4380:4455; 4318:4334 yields 0.09 mag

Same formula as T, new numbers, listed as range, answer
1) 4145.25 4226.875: 7.595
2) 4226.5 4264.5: 8.019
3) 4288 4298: 7.789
